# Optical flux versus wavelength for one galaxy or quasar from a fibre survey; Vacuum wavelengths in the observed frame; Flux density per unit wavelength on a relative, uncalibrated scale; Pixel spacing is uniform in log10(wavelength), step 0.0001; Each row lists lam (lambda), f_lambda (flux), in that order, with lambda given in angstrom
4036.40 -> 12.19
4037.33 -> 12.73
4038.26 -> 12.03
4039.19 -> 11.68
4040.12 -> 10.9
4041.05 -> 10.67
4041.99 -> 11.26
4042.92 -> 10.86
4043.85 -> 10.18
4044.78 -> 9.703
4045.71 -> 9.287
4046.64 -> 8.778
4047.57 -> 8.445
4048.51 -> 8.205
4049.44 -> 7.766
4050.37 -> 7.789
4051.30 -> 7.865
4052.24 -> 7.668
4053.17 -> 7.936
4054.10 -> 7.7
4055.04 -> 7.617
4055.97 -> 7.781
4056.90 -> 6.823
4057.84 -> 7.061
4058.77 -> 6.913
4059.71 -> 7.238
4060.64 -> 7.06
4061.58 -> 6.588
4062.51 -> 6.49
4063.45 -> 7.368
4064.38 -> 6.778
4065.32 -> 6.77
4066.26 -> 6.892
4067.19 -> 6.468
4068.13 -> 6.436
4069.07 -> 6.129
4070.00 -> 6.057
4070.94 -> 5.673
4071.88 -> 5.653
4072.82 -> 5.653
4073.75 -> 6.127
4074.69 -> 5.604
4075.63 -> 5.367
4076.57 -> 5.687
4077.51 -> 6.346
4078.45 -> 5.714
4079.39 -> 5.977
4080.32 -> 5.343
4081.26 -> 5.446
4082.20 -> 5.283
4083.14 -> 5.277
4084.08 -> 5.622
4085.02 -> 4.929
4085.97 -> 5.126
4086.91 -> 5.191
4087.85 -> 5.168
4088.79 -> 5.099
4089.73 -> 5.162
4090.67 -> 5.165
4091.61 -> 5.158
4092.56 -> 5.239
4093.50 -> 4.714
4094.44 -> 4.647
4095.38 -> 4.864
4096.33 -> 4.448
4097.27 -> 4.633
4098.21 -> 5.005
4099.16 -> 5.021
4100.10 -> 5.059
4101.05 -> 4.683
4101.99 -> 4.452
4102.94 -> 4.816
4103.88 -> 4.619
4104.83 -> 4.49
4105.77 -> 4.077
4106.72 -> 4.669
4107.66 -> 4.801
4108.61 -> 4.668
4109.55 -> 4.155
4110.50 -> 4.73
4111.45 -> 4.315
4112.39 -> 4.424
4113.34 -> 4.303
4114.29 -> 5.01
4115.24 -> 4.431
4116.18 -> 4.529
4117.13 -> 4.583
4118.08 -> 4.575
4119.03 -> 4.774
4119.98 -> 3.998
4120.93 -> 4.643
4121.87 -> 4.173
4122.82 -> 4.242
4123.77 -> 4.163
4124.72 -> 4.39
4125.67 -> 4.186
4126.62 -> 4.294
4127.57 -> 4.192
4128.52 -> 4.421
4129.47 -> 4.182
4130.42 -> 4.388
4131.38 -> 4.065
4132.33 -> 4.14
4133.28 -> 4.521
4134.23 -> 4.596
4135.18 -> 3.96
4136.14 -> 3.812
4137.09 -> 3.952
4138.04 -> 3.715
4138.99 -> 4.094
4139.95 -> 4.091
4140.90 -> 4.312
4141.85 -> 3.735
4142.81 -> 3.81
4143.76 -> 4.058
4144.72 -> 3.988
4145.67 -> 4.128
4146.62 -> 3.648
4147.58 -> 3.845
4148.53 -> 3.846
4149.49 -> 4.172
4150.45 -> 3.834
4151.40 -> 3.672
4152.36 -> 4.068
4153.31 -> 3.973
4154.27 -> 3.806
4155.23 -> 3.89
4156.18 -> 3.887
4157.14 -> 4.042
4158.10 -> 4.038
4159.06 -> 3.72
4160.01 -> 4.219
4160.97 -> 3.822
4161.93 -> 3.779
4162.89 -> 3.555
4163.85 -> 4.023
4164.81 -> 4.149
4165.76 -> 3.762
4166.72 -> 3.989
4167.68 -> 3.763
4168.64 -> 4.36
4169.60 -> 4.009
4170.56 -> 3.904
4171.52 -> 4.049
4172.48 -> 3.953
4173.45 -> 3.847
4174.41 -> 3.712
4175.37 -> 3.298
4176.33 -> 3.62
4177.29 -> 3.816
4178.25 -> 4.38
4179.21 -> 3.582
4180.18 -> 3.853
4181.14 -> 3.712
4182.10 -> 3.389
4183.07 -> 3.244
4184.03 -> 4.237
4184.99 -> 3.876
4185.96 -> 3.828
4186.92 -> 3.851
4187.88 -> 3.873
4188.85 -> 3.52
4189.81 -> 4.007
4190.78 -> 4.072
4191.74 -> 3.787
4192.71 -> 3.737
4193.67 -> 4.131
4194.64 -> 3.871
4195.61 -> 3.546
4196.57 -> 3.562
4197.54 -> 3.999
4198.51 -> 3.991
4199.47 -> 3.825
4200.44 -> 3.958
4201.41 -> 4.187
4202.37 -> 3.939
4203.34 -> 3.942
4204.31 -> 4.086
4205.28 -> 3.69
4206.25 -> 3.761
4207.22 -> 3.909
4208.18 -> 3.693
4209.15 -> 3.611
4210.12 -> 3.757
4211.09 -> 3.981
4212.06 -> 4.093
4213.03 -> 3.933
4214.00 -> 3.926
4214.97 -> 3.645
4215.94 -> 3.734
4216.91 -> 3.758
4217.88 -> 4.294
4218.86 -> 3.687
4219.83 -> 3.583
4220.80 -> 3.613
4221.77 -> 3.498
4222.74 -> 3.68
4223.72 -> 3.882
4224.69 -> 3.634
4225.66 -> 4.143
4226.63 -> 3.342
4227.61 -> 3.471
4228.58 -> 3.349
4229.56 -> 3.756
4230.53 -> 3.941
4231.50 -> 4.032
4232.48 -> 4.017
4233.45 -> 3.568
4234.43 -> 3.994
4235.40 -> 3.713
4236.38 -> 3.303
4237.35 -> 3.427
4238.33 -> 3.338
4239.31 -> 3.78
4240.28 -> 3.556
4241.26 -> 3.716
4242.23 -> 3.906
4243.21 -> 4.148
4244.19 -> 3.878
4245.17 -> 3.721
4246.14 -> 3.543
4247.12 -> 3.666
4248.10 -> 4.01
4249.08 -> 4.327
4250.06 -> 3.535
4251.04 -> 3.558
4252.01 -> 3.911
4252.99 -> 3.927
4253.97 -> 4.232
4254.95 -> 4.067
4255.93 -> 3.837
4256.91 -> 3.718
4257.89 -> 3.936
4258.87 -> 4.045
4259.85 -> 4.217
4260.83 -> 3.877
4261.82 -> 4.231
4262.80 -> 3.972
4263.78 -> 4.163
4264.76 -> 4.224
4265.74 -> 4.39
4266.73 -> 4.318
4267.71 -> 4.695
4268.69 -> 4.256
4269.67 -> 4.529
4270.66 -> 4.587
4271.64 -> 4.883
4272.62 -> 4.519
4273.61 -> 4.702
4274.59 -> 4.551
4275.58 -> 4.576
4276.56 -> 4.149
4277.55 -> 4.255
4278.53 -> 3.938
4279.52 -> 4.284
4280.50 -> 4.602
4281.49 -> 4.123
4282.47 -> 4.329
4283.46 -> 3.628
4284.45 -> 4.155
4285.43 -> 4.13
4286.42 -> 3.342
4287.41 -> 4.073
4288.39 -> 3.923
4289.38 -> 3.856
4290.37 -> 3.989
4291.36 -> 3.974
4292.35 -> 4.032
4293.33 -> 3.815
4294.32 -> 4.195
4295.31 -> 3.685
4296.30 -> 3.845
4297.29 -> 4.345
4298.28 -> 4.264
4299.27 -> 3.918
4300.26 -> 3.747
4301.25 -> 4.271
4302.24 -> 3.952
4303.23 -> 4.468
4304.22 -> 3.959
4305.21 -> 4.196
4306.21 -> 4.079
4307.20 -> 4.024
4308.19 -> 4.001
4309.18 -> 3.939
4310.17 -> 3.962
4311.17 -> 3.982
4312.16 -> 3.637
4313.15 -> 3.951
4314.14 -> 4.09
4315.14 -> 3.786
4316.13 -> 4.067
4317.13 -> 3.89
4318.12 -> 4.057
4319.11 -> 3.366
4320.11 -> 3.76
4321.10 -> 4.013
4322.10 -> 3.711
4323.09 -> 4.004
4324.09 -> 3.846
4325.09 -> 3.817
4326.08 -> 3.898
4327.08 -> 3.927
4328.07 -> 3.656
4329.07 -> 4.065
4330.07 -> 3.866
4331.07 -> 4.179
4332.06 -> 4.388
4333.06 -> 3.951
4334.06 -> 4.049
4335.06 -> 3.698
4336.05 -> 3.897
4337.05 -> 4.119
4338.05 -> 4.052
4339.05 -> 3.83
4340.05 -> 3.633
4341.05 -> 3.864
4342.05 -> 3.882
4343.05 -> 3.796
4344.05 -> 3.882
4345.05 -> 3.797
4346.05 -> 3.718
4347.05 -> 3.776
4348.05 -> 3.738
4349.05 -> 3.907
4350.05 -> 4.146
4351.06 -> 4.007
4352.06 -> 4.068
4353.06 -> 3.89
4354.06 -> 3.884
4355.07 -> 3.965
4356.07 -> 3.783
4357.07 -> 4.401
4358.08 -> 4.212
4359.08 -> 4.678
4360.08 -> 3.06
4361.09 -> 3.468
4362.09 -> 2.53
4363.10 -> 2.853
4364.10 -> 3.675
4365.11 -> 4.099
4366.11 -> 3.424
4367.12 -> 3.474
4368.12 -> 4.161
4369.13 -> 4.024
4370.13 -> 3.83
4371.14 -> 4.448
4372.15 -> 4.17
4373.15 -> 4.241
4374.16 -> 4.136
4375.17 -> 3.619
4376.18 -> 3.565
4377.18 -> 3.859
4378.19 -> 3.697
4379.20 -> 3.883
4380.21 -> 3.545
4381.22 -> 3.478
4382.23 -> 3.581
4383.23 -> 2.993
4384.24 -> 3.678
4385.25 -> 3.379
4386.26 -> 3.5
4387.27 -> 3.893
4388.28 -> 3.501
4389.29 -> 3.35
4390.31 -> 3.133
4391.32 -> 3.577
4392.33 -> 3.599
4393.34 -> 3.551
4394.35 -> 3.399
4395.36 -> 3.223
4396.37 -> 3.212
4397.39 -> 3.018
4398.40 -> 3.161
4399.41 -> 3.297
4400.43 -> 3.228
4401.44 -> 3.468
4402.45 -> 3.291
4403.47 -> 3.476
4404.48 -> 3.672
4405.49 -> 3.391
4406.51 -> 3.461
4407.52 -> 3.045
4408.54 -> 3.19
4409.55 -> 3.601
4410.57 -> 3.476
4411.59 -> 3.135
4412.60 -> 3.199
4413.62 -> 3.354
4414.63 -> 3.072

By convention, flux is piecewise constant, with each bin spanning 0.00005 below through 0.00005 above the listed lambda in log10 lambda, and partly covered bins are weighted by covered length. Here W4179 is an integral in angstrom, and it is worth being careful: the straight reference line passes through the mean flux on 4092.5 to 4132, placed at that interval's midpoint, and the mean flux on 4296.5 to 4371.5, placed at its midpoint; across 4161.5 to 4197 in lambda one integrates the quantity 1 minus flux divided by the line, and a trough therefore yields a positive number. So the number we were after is 4.1 angstrom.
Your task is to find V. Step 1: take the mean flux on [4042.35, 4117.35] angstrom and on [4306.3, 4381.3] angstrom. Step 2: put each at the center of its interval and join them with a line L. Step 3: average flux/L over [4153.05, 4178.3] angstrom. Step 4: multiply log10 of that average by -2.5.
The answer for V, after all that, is 0.34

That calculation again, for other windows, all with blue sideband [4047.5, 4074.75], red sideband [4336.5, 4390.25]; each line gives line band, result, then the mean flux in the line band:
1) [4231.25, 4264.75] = 0.28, 3.85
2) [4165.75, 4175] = 0.42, 3.93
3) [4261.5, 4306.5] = 0.11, 4.18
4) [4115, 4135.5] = 0.40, 4.34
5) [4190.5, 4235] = 0.37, 3.82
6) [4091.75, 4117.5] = 0.36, 4.65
